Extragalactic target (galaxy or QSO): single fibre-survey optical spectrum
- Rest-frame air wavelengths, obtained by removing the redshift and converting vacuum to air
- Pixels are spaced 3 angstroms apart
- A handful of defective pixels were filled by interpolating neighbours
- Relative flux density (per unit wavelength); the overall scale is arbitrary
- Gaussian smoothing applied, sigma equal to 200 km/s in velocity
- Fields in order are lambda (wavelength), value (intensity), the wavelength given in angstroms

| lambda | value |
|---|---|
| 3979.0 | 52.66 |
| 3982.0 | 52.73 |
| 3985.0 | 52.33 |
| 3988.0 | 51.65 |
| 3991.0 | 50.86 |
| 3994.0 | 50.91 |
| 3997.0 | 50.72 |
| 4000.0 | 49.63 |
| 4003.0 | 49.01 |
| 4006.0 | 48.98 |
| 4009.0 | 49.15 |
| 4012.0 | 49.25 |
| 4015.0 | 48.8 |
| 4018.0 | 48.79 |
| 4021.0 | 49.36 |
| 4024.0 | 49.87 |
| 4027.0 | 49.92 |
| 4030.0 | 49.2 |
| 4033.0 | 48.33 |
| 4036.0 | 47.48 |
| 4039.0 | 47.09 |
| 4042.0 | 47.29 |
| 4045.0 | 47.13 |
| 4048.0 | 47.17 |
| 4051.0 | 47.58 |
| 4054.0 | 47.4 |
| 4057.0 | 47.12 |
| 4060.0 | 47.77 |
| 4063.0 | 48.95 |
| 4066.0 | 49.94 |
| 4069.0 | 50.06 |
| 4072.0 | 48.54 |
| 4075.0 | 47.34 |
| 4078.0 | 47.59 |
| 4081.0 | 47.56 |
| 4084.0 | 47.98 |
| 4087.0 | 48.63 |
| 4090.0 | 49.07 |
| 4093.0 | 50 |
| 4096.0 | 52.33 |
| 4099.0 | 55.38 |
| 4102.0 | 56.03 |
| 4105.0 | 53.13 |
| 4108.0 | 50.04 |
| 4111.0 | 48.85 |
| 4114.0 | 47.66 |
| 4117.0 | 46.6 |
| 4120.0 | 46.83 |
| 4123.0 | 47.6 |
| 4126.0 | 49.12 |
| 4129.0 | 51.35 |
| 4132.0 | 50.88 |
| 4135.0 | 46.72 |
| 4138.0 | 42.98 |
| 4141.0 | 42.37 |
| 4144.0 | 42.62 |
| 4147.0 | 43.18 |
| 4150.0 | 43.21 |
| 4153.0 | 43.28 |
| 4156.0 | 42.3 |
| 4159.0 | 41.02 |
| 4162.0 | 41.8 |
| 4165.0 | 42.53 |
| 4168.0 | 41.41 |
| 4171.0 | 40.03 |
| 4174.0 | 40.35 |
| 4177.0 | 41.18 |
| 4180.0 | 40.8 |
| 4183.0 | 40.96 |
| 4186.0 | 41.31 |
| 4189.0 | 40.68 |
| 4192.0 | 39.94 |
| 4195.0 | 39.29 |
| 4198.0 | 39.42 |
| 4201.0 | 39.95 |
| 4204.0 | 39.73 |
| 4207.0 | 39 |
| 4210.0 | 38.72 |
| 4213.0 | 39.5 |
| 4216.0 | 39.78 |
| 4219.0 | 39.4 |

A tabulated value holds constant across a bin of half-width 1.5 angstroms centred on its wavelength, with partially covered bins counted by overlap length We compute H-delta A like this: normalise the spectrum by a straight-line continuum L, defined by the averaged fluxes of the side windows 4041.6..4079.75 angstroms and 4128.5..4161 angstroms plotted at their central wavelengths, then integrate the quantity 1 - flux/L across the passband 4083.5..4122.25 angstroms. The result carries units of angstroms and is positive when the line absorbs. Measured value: -3.4 angstroms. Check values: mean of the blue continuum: 48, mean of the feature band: 50.2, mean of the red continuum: 44.3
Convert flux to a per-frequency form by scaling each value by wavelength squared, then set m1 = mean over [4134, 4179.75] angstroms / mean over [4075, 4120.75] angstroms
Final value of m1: 0.87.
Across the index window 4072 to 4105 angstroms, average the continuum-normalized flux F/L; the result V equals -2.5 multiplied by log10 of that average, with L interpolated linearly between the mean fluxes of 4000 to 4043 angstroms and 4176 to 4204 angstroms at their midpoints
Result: -0.11 mag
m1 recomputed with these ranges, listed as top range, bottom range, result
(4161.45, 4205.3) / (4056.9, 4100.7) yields 0.87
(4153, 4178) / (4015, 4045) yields 0.91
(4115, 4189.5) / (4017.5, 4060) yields 0.96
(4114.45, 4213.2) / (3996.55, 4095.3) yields 0.93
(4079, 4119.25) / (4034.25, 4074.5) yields 1.07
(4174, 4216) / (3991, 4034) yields 0.88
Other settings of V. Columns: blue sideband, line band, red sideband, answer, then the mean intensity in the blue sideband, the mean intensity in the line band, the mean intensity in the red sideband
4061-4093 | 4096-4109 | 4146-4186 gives -0.15 mag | 48.6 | 53.6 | 41.7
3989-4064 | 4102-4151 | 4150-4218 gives -0.09 mag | 48.7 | 47.4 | 40.6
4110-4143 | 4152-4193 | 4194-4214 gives 0.03 mag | 47.3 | 41.2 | 39.4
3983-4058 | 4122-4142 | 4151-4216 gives -0.10 mag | 49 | 47.4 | 40.6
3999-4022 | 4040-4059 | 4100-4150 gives 0.03 mag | 49.1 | 47.3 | 47.8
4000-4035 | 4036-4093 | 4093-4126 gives 0.04 mag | 49.1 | 48.1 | 50.4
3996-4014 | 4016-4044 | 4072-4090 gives 0.01 mag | 49.4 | 48.6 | 48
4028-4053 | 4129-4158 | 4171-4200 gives -0.05 mag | 47.7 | 44.5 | 40.4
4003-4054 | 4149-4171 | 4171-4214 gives -0.01 mag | 48.4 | 42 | 40.1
